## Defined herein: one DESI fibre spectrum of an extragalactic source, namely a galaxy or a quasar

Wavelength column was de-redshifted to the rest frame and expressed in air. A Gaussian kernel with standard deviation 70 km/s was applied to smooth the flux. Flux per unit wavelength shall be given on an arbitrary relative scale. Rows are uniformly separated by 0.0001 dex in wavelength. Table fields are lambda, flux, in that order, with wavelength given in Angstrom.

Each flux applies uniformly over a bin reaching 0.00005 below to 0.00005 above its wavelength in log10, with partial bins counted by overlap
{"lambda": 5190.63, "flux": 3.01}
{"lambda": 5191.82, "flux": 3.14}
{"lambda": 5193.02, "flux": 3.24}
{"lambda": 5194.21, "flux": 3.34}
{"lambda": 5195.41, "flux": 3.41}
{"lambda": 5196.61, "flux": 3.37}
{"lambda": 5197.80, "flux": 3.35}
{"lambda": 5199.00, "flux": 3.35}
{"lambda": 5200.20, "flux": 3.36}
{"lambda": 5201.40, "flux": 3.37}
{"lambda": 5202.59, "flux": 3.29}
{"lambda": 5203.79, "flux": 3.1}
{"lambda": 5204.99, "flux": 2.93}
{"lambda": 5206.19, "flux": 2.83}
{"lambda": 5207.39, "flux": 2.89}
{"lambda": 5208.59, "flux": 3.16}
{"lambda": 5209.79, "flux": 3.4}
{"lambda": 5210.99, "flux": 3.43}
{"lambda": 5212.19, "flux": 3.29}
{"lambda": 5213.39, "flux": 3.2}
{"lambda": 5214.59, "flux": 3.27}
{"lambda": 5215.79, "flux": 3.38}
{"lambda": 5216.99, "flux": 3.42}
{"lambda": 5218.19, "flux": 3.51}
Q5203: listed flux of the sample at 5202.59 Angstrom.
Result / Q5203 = 3.29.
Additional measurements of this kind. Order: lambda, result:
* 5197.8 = 3.35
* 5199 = 3.35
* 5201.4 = 3.37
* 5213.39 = 3.2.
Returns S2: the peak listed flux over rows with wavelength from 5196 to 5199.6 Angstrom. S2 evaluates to 3.37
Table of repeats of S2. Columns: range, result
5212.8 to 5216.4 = 3.38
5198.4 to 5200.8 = 3.36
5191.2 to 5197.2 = 3.41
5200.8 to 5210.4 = 3.4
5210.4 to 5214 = 3.43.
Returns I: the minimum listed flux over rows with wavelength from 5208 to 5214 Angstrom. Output 3.16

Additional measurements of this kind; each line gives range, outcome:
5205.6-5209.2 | 2.83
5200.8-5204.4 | 3.1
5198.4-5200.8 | 3.35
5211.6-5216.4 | 3.2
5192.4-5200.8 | 3.24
